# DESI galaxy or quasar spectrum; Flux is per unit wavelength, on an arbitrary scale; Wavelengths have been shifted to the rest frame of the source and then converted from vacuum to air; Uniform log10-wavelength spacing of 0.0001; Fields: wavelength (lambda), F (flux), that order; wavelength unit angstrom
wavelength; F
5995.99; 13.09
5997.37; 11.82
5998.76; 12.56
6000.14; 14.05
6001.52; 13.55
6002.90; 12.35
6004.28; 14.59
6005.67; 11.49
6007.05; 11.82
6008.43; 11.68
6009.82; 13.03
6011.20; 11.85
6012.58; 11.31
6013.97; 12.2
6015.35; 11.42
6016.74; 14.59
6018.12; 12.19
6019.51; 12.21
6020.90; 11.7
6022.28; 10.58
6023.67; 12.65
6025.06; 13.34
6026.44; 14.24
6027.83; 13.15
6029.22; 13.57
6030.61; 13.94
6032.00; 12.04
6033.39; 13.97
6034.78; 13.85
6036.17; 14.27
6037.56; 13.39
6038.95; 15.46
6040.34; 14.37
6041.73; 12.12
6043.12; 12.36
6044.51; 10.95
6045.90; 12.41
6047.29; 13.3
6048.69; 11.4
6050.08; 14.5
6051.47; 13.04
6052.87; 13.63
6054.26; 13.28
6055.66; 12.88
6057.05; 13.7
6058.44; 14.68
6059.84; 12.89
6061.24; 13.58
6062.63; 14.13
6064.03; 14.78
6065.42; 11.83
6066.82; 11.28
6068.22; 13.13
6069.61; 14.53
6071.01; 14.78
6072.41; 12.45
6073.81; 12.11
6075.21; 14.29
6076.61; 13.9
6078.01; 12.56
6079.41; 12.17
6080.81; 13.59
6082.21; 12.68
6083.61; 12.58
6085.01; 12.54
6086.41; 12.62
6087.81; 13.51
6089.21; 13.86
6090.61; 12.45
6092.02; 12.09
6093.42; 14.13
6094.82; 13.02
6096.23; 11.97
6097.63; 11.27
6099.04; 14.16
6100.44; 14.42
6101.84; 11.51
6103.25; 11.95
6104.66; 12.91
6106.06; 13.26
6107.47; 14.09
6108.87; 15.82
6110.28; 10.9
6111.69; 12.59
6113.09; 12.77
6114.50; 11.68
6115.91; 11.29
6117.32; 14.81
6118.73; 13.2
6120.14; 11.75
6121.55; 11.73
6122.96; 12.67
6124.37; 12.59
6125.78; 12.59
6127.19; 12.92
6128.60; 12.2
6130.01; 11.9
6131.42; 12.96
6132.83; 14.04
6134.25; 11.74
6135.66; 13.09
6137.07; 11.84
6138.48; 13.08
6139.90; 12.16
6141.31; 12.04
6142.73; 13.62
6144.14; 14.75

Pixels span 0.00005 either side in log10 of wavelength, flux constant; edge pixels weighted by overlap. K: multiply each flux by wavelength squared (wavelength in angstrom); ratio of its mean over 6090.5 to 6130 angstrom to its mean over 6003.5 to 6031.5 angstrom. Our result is 1.0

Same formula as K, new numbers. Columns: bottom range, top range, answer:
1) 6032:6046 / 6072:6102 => 0.99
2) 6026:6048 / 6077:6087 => 0.97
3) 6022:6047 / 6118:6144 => 0.99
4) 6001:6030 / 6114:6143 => 1.04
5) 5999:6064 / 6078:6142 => 1.00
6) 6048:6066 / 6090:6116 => 0.97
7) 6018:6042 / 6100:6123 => 0.99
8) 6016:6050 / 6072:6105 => 1.01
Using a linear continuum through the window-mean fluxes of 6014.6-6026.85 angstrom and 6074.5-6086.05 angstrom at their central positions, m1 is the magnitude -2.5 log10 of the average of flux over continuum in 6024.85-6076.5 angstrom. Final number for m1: -0.048 mag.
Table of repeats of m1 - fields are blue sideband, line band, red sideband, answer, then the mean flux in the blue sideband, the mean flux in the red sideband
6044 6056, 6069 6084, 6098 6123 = -0.033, 12.8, 12.8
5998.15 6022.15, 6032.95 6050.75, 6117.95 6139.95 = -0.064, 12.5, 12.5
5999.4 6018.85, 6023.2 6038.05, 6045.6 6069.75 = -0.051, 12.6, 13.3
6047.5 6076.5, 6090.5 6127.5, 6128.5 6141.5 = 0.006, 13.4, 12.5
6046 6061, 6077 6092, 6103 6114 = 0.027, 13.3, 13.1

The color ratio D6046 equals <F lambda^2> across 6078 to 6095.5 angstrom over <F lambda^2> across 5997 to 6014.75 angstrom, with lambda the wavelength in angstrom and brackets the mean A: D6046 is 1.06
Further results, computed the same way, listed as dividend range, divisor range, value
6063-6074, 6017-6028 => 1.07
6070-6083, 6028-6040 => 0.97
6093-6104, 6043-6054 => 1.02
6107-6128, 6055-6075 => 0.97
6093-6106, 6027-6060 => 0.98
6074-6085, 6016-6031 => 1.03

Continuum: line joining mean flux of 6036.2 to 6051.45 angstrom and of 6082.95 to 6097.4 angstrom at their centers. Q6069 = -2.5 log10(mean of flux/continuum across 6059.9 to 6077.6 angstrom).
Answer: -0.03 mag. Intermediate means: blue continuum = 13.1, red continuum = 12.8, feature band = 13.4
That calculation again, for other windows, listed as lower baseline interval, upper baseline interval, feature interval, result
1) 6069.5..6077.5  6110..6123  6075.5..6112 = 0.003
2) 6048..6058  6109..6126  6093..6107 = -0.013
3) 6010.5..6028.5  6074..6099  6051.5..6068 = -0.050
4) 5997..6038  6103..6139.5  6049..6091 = -0.043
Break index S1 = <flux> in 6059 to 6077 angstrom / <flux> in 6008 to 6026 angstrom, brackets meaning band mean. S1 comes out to 1.1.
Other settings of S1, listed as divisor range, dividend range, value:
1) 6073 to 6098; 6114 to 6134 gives 0.98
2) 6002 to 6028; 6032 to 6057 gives 1.06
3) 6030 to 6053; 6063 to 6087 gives 0.99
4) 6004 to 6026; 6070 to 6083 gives 1.07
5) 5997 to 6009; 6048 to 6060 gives 1.05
